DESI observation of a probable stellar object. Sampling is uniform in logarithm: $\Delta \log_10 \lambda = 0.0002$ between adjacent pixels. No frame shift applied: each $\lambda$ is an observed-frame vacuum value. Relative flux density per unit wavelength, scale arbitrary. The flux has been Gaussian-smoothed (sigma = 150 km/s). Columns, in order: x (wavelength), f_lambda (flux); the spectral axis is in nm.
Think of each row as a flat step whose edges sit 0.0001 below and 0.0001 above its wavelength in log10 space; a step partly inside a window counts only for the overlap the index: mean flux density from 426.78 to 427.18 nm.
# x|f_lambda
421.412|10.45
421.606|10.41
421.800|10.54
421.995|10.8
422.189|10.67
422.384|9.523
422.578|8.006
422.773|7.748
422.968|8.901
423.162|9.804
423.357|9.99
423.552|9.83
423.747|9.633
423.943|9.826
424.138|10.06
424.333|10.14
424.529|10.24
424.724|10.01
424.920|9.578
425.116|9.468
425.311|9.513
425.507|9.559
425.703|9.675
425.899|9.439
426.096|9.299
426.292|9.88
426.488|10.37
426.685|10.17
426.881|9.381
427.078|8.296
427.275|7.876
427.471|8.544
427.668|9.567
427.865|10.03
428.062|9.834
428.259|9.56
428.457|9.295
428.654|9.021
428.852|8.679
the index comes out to 8.84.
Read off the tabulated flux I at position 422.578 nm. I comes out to 8.006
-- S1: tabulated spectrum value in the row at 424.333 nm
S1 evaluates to 10.14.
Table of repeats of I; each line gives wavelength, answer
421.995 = 10.8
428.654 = 9.021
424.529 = 10.24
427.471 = 8.544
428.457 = 9.295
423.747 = 9.633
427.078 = 8.296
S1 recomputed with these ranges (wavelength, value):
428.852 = 8.679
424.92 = 9.578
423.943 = 9.826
